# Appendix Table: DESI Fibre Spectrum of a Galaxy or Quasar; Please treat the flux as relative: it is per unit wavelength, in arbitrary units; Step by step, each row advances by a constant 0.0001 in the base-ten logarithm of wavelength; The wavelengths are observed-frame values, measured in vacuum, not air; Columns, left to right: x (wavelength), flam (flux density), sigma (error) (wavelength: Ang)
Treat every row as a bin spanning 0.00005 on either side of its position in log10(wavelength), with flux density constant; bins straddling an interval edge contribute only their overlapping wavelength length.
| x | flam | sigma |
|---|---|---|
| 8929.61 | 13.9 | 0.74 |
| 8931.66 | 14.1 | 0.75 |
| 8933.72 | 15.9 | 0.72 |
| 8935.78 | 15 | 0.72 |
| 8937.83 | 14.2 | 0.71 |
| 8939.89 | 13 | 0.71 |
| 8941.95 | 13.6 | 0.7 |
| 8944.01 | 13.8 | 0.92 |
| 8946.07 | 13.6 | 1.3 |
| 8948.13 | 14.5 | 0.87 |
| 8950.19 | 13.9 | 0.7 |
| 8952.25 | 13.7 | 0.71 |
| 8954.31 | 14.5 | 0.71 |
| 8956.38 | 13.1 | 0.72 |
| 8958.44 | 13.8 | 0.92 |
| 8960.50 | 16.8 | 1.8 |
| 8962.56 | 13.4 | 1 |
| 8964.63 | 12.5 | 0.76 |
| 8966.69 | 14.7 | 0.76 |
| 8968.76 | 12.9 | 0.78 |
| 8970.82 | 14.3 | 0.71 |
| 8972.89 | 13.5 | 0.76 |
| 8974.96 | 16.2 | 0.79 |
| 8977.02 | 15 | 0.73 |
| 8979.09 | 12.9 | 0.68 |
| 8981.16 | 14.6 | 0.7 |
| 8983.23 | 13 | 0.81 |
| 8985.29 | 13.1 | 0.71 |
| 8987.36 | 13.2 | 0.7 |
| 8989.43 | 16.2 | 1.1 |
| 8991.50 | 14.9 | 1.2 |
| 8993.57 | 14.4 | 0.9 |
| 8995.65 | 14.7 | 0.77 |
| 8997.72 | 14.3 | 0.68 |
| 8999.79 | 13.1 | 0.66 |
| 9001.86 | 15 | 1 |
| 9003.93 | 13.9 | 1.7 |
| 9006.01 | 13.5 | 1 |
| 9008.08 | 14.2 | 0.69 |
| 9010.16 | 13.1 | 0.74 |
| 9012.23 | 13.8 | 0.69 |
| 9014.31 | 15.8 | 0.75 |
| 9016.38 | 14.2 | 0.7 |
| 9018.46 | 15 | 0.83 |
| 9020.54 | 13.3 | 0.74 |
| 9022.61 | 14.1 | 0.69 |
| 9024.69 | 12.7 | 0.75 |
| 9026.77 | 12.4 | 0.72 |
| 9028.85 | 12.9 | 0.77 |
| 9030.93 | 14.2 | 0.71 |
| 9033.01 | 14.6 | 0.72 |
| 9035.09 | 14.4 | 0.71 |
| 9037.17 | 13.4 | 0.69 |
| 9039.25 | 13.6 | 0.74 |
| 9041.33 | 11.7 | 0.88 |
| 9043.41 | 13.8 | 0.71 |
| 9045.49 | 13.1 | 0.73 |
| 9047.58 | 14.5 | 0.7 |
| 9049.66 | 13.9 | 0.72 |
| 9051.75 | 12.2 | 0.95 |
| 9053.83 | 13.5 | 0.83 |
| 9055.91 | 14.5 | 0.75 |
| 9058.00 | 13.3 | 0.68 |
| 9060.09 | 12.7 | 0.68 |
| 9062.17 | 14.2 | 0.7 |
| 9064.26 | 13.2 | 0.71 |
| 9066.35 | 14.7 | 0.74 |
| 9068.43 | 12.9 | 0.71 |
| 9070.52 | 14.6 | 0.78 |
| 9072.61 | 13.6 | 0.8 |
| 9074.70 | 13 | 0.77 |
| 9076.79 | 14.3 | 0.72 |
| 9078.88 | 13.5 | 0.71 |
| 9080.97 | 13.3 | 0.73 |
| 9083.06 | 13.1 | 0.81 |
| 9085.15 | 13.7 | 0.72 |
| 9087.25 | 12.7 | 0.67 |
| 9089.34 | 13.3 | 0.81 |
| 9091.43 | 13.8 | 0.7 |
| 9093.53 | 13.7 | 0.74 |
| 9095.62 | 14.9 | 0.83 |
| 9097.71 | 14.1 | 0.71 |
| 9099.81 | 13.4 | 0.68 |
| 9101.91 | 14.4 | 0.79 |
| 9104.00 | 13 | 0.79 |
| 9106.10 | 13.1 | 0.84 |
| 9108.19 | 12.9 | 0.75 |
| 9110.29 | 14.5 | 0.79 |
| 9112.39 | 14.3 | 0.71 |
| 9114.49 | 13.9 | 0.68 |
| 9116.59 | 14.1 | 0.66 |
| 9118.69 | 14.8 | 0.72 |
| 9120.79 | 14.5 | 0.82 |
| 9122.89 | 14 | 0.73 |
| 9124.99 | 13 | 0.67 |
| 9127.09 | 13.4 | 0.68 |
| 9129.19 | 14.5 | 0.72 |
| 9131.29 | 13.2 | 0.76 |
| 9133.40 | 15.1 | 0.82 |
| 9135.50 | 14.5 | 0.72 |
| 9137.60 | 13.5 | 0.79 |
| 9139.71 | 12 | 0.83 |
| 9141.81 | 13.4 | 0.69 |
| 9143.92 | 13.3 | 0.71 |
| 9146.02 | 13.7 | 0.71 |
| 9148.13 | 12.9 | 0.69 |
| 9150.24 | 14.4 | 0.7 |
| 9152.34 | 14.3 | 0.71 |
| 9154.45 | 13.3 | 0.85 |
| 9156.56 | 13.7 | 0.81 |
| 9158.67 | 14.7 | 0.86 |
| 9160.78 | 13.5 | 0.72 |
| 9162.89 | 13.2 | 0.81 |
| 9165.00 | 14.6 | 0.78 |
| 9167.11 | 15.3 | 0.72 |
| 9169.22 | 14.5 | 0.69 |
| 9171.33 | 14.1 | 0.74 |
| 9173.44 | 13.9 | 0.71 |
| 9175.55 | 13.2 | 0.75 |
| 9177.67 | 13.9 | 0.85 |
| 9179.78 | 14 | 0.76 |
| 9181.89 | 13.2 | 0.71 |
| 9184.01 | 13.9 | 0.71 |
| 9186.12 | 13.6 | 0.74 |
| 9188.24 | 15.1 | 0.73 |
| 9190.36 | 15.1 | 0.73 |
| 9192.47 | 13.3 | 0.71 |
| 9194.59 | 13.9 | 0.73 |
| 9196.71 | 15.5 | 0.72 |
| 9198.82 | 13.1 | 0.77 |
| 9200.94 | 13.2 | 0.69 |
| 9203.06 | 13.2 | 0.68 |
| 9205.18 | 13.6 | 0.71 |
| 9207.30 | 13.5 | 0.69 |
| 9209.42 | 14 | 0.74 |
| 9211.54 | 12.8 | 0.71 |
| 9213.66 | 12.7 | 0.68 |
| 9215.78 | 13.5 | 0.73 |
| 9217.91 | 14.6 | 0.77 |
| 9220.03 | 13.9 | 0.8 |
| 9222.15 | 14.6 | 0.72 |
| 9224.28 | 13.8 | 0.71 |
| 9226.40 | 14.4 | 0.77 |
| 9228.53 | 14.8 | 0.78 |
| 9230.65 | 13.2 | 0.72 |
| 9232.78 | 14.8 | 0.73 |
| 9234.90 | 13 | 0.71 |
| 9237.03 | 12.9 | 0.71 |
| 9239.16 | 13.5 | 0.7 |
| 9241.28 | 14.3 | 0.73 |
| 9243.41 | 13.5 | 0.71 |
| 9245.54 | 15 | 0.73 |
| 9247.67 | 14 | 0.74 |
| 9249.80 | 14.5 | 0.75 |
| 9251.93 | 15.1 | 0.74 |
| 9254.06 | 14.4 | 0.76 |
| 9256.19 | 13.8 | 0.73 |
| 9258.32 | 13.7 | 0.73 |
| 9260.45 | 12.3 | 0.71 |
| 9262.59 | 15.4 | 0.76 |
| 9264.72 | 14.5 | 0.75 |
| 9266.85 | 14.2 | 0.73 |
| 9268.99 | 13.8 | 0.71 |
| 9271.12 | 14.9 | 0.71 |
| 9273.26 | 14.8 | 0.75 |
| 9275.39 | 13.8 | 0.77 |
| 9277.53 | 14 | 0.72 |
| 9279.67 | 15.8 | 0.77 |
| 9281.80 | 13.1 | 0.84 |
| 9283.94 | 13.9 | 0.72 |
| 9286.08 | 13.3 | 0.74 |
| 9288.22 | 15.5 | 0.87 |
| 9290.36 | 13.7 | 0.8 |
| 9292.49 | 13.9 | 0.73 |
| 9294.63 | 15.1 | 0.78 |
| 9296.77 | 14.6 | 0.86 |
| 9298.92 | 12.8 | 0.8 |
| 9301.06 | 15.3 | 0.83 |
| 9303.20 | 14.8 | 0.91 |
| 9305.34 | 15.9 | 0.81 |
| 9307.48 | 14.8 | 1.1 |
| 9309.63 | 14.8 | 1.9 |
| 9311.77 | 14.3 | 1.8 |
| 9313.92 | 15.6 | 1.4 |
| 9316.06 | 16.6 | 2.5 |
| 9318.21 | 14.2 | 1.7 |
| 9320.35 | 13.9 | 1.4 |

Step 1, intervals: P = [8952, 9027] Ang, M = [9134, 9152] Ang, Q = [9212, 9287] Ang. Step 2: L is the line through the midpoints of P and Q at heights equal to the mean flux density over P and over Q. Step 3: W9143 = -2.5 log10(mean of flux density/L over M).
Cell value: 0.04 mag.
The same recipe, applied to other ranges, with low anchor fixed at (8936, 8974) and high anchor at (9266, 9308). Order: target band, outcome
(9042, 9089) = 0.04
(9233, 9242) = 0.06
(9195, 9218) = 0.05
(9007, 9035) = 0.01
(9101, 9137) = 0.02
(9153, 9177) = 0.02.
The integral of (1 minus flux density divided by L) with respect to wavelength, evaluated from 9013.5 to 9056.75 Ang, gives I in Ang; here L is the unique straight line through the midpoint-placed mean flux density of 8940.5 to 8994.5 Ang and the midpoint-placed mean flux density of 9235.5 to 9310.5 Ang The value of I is 1.3 Ang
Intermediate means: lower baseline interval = 14.1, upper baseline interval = 14.3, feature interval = 13.7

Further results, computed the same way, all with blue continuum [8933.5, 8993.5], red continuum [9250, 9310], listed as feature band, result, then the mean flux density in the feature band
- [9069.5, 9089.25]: 0.9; 13.5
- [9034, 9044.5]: 0.6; 13.4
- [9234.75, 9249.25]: 0.5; 13.8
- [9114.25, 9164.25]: 1.6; 13.8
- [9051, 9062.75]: 0.7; 13.4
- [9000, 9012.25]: 0.2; 13.9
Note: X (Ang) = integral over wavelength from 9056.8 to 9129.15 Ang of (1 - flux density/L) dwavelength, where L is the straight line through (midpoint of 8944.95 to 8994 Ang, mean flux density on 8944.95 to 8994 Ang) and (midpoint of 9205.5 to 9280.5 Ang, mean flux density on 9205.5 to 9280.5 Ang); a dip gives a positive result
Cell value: 1.86 Ang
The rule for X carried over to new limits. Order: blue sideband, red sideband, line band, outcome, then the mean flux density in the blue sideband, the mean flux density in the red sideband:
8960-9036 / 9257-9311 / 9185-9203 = 0.3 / 14.1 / 14.3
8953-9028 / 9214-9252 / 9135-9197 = 0.6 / 14.1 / 14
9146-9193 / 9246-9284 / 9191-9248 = 1.3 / 14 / 14.2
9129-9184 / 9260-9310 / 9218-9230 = -0.1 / 13.8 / 14.4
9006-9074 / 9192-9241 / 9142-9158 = 0.1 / 13.7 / 13.7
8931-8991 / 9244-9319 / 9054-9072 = 0.6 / 14.1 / 14.5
